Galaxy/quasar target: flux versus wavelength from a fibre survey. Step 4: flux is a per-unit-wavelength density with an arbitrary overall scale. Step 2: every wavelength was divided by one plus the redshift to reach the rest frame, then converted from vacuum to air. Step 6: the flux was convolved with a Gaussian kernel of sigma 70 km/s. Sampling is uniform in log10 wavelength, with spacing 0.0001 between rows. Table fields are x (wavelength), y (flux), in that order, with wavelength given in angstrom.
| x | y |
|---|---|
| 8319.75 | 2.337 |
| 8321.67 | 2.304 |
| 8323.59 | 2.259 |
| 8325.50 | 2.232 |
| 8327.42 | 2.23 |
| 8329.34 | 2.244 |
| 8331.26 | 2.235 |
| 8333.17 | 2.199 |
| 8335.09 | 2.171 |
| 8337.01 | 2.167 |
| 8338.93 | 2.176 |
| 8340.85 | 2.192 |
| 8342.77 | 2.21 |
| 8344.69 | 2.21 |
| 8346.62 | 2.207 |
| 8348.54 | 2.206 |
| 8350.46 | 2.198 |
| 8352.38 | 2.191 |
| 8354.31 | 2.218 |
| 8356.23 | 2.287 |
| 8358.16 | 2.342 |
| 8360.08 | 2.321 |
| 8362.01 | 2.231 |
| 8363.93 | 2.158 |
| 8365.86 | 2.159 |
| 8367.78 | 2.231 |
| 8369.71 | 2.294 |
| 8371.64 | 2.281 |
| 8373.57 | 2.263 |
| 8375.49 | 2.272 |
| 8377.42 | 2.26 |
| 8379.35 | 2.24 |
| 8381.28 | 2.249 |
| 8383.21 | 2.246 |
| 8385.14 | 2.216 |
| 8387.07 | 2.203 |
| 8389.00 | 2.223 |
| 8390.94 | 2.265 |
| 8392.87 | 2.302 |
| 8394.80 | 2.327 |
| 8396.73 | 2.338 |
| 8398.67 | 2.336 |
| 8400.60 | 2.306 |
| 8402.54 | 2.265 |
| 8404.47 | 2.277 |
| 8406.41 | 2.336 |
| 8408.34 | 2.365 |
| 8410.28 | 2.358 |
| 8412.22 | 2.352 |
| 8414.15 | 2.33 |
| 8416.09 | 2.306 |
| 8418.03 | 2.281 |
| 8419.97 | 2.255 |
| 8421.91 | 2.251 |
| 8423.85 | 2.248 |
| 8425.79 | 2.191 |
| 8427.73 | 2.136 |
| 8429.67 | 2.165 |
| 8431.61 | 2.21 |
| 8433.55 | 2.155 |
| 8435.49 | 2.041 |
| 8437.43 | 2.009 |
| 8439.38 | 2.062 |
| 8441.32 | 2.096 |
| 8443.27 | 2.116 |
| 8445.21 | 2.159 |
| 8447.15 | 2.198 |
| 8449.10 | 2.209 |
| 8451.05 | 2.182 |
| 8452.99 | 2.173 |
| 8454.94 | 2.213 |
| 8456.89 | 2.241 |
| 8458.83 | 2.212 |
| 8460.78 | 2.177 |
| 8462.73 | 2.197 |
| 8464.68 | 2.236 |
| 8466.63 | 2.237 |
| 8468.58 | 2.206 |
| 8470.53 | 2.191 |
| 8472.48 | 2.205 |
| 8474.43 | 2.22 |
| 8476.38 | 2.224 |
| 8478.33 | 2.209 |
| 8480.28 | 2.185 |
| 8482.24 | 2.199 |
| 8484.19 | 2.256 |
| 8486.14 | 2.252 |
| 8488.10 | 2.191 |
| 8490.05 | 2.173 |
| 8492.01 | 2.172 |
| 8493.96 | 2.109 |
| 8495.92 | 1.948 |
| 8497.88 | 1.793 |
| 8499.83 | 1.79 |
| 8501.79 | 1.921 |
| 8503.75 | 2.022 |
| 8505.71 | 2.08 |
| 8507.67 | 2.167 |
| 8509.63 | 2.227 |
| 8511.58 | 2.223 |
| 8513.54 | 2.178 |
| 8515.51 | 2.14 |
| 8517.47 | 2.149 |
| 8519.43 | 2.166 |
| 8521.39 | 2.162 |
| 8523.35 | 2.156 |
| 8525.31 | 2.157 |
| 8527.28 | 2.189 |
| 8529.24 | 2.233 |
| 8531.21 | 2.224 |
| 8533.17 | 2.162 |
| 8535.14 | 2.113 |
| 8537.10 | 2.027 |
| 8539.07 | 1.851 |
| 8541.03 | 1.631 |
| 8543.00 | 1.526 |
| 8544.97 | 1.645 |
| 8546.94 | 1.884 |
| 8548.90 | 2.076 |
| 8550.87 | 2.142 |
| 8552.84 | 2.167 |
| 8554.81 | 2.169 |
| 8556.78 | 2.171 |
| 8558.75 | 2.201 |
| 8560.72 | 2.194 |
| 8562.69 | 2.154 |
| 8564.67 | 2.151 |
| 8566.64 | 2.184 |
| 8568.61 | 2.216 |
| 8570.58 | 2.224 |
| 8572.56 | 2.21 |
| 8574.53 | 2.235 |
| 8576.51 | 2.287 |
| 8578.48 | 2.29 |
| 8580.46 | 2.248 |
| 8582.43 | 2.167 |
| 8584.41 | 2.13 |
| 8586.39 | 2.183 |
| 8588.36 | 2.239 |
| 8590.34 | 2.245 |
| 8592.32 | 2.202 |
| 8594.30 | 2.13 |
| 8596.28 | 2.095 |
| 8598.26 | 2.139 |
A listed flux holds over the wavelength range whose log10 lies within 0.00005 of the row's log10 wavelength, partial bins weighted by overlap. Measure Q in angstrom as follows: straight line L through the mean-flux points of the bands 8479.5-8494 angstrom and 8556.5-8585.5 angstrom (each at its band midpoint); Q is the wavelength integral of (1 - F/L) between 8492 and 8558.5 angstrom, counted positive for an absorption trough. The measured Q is 4.5 angstrom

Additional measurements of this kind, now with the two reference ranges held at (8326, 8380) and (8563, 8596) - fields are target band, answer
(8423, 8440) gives 0.6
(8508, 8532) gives 0.3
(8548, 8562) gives 0.3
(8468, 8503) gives 1.4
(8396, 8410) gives -0.6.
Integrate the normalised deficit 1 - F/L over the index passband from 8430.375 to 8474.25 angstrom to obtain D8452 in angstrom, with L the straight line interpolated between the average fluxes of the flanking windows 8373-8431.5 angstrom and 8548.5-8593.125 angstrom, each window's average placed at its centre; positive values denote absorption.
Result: 1.5 angstrom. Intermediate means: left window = 2.27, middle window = 2.17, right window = 2.2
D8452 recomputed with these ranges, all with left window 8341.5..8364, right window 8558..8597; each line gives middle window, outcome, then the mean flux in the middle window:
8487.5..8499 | 0.81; 2.06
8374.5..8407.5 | -0.69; 2.28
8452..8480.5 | 0.10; 2.21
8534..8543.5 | 1.53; 1.85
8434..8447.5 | 0.76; 2.1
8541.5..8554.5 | 1.74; 1.91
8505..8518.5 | 0.25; 2.17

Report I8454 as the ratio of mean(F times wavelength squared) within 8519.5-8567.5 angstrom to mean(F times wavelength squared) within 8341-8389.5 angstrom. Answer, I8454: 0.96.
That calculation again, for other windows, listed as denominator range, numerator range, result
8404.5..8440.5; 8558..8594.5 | 1.03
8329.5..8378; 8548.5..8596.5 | 1.04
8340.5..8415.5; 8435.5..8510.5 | 0.97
